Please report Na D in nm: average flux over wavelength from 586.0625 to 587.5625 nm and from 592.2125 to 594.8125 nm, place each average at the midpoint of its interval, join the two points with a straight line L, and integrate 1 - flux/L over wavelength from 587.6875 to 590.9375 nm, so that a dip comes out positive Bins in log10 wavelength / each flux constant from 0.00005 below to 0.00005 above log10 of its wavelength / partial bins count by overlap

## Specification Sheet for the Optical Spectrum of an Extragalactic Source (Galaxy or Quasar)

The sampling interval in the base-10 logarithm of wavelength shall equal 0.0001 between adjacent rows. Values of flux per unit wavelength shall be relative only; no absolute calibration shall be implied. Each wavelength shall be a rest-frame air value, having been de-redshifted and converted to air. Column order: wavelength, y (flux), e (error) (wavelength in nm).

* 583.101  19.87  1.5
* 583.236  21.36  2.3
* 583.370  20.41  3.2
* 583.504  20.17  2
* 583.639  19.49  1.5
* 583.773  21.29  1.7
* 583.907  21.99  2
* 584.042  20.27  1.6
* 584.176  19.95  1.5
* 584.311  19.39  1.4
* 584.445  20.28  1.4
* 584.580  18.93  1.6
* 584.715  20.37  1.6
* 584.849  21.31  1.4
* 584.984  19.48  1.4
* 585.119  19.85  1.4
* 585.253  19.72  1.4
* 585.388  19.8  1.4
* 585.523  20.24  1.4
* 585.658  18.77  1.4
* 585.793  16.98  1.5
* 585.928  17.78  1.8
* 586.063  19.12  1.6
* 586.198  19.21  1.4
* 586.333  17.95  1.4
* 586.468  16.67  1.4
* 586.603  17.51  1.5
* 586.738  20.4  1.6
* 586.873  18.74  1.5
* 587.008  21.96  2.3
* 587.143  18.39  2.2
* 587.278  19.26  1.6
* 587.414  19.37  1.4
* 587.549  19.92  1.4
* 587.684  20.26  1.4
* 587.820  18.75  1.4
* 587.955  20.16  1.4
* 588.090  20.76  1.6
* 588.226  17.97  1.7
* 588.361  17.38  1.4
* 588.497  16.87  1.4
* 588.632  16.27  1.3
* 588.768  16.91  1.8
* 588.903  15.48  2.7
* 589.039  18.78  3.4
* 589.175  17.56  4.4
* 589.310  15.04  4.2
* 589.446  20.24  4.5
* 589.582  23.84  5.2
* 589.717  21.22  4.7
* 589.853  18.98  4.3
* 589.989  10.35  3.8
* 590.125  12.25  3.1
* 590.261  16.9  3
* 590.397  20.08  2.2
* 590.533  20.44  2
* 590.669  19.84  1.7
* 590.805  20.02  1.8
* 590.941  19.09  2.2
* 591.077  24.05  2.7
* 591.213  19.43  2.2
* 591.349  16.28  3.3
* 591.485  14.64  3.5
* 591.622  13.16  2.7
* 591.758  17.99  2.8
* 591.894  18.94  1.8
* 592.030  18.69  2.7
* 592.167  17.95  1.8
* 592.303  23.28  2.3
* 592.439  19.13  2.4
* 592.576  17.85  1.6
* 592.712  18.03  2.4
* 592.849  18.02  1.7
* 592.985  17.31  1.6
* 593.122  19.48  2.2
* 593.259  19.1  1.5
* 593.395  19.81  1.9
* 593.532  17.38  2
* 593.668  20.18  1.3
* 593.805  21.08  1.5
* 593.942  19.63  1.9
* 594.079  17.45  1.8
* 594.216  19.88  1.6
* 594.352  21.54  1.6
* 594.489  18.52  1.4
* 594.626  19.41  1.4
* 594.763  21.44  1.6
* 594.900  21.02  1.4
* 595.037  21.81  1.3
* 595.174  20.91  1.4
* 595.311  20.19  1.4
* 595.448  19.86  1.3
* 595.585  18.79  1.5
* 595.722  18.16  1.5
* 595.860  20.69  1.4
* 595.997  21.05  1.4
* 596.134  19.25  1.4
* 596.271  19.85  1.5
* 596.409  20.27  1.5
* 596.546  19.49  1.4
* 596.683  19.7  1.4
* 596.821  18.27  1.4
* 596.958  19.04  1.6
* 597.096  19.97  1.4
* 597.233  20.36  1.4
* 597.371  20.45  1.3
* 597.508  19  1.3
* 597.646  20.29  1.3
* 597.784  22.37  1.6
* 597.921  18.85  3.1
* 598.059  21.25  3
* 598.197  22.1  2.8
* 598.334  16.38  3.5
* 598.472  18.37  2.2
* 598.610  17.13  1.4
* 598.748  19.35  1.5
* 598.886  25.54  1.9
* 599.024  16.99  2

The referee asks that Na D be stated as 0.17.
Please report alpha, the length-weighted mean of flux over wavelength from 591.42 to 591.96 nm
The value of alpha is 16.2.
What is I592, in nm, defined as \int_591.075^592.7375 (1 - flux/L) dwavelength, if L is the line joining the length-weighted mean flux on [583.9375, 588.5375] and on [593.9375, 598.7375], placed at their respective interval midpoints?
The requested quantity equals 0.115 nm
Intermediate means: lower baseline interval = 19.3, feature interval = 18.2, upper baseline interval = 19.8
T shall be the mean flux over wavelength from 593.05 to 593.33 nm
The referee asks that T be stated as 19.3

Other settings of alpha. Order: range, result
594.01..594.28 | 18.6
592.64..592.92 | 18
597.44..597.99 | 20.1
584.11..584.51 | 19.9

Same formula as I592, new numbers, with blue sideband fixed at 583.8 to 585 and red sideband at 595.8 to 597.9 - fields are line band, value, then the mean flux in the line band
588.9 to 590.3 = 0.190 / 17.4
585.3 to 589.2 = 0.310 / 18.6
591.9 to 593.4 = 0.086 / 18.9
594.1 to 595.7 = -0.010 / 20.2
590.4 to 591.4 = 0.009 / 20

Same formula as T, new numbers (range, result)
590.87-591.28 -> 20.9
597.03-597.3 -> 20.2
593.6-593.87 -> 20.6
